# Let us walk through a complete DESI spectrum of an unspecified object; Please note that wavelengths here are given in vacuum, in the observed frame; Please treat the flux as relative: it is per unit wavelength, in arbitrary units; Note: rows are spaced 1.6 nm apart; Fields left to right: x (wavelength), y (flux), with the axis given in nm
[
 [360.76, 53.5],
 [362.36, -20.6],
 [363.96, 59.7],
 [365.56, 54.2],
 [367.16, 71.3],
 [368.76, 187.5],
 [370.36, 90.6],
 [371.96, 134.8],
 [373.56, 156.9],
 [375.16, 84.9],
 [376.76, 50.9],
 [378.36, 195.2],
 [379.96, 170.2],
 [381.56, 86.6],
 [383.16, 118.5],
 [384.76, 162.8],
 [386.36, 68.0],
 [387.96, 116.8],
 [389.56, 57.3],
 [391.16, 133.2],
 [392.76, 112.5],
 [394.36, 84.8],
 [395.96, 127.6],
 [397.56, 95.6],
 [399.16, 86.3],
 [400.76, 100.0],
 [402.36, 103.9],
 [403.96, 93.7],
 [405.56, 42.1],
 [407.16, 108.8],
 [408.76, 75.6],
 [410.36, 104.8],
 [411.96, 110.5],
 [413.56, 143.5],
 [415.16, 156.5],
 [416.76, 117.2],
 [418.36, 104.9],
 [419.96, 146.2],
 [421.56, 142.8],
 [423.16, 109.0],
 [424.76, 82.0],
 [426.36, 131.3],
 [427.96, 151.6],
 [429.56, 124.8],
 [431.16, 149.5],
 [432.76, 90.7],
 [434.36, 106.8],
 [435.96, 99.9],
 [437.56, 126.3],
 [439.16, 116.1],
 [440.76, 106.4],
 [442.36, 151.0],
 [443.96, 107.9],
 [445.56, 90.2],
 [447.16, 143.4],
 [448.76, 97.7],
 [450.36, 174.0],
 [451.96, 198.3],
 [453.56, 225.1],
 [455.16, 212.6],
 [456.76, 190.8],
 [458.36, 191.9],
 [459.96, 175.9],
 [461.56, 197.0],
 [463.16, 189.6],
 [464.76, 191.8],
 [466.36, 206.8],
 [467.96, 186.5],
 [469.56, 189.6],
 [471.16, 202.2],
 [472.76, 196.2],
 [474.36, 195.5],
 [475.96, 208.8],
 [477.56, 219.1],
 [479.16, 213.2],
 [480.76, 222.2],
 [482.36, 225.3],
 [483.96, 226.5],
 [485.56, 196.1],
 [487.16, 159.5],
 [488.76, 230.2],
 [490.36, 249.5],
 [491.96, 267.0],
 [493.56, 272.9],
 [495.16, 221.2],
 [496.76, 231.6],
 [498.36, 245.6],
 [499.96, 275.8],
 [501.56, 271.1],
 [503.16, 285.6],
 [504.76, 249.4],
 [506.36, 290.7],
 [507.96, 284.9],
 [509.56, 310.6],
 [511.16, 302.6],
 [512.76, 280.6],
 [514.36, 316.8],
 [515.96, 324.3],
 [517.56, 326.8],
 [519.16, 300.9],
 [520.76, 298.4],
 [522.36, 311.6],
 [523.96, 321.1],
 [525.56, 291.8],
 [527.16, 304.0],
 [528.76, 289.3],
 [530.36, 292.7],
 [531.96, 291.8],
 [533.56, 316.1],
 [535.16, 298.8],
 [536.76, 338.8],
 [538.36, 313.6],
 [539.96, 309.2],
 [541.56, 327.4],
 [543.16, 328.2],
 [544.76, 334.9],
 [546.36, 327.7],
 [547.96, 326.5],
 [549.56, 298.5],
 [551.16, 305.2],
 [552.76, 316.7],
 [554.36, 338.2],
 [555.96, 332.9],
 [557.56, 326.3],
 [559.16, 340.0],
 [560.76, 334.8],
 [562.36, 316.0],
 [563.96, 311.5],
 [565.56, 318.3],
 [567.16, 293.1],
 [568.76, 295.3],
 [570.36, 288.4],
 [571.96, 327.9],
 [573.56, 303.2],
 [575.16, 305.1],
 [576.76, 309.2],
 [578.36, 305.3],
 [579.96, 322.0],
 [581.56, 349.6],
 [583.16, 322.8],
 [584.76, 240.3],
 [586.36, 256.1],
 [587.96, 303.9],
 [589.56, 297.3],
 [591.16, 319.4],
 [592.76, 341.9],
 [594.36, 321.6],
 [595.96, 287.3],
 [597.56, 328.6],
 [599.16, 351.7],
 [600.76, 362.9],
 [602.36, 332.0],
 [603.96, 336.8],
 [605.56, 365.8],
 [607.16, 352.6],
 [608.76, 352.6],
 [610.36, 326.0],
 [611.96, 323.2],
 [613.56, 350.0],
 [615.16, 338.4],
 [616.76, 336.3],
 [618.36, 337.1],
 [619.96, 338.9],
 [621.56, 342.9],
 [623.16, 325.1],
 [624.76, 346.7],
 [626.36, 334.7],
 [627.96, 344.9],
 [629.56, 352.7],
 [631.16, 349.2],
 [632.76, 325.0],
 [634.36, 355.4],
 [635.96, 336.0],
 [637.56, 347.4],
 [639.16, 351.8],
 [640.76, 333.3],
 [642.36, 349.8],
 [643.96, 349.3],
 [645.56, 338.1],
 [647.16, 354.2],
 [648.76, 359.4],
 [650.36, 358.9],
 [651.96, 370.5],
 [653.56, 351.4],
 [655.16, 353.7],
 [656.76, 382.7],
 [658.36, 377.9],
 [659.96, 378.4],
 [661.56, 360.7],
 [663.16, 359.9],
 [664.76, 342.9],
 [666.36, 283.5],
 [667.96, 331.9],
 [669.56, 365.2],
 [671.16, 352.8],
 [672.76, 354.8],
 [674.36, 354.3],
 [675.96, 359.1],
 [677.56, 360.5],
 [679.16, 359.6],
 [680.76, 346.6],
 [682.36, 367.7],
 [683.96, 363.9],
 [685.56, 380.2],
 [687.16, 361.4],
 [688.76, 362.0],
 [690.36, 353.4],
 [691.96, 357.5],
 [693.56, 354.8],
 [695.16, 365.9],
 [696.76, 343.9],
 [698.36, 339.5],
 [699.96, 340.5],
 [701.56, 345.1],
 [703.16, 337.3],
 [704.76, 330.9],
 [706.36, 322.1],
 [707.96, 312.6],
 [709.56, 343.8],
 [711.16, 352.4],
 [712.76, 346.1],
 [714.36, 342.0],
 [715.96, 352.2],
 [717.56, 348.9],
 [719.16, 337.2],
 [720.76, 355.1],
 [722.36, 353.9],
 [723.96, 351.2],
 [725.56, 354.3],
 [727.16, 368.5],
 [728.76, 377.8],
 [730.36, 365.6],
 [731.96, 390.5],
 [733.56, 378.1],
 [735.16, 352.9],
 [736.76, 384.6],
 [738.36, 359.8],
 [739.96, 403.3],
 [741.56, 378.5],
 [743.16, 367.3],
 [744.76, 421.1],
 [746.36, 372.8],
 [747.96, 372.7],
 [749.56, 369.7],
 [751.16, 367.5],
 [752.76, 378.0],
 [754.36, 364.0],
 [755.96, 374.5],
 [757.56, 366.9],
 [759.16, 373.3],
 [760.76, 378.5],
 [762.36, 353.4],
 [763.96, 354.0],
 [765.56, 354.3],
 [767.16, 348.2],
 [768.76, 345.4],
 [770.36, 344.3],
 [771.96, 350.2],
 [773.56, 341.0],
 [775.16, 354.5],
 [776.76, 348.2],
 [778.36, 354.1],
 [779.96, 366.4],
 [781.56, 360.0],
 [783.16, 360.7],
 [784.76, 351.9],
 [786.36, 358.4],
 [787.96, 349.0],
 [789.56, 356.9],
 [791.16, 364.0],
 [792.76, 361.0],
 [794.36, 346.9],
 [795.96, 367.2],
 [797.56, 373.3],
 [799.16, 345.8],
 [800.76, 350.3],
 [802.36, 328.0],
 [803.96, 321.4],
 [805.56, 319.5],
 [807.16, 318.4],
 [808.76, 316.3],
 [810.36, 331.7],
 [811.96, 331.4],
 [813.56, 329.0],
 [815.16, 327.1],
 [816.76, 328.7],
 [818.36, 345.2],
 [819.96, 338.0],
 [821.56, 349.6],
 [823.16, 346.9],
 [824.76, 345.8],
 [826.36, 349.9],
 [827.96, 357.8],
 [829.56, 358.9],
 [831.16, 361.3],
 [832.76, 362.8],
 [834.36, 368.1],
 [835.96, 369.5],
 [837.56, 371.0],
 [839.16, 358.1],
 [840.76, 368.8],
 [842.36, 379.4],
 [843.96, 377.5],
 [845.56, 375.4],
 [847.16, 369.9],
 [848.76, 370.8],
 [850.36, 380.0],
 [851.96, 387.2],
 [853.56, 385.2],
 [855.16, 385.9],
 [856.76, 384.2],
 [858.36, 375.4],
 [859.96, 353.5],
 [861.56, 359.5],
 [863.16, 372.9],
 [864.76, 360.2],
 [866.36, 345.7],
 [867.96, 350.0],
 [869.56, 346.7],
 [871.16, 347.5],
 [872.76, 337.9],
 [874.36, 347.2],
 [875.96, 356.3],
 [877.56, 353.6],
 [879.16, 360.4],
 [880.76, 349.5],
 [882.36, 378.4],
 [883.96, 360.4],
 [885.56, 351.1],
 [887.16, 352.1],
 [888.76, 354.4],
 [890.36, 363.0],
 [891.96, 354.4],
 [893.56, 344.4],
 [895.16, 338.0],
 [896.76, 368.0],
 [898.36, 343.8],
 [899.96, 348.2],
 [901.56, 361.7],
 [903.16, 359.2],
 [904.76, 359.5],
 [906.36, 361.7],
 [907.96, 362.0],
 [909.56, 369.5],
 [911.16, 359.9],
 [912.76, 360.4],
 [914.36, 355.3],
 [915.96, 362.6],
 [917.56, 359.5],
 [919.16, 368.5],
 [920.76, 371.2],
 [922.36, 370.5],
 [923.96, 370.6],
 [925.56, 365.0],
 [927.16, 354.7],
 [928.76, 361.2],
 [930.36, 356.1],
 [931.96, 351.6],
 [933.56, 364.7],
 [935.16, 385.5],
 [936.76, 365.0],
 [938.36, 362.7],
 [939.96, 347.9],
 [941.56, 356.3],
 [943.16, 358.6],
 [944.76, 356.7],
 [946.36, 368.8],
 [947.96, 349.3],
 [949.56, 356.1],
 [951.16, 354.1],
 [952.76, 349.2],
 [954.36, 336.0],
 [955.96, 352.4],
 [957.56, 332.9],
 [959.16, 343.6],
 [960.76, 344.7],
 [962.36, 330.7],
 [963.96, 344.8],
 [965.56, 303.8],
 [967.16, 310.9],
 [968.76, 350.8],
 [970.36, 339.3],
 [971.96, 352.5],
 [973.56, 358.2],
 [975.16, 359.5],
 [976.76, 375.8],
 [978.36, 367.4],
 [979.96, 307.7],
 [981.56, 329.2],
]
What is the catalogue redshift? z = 0.131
